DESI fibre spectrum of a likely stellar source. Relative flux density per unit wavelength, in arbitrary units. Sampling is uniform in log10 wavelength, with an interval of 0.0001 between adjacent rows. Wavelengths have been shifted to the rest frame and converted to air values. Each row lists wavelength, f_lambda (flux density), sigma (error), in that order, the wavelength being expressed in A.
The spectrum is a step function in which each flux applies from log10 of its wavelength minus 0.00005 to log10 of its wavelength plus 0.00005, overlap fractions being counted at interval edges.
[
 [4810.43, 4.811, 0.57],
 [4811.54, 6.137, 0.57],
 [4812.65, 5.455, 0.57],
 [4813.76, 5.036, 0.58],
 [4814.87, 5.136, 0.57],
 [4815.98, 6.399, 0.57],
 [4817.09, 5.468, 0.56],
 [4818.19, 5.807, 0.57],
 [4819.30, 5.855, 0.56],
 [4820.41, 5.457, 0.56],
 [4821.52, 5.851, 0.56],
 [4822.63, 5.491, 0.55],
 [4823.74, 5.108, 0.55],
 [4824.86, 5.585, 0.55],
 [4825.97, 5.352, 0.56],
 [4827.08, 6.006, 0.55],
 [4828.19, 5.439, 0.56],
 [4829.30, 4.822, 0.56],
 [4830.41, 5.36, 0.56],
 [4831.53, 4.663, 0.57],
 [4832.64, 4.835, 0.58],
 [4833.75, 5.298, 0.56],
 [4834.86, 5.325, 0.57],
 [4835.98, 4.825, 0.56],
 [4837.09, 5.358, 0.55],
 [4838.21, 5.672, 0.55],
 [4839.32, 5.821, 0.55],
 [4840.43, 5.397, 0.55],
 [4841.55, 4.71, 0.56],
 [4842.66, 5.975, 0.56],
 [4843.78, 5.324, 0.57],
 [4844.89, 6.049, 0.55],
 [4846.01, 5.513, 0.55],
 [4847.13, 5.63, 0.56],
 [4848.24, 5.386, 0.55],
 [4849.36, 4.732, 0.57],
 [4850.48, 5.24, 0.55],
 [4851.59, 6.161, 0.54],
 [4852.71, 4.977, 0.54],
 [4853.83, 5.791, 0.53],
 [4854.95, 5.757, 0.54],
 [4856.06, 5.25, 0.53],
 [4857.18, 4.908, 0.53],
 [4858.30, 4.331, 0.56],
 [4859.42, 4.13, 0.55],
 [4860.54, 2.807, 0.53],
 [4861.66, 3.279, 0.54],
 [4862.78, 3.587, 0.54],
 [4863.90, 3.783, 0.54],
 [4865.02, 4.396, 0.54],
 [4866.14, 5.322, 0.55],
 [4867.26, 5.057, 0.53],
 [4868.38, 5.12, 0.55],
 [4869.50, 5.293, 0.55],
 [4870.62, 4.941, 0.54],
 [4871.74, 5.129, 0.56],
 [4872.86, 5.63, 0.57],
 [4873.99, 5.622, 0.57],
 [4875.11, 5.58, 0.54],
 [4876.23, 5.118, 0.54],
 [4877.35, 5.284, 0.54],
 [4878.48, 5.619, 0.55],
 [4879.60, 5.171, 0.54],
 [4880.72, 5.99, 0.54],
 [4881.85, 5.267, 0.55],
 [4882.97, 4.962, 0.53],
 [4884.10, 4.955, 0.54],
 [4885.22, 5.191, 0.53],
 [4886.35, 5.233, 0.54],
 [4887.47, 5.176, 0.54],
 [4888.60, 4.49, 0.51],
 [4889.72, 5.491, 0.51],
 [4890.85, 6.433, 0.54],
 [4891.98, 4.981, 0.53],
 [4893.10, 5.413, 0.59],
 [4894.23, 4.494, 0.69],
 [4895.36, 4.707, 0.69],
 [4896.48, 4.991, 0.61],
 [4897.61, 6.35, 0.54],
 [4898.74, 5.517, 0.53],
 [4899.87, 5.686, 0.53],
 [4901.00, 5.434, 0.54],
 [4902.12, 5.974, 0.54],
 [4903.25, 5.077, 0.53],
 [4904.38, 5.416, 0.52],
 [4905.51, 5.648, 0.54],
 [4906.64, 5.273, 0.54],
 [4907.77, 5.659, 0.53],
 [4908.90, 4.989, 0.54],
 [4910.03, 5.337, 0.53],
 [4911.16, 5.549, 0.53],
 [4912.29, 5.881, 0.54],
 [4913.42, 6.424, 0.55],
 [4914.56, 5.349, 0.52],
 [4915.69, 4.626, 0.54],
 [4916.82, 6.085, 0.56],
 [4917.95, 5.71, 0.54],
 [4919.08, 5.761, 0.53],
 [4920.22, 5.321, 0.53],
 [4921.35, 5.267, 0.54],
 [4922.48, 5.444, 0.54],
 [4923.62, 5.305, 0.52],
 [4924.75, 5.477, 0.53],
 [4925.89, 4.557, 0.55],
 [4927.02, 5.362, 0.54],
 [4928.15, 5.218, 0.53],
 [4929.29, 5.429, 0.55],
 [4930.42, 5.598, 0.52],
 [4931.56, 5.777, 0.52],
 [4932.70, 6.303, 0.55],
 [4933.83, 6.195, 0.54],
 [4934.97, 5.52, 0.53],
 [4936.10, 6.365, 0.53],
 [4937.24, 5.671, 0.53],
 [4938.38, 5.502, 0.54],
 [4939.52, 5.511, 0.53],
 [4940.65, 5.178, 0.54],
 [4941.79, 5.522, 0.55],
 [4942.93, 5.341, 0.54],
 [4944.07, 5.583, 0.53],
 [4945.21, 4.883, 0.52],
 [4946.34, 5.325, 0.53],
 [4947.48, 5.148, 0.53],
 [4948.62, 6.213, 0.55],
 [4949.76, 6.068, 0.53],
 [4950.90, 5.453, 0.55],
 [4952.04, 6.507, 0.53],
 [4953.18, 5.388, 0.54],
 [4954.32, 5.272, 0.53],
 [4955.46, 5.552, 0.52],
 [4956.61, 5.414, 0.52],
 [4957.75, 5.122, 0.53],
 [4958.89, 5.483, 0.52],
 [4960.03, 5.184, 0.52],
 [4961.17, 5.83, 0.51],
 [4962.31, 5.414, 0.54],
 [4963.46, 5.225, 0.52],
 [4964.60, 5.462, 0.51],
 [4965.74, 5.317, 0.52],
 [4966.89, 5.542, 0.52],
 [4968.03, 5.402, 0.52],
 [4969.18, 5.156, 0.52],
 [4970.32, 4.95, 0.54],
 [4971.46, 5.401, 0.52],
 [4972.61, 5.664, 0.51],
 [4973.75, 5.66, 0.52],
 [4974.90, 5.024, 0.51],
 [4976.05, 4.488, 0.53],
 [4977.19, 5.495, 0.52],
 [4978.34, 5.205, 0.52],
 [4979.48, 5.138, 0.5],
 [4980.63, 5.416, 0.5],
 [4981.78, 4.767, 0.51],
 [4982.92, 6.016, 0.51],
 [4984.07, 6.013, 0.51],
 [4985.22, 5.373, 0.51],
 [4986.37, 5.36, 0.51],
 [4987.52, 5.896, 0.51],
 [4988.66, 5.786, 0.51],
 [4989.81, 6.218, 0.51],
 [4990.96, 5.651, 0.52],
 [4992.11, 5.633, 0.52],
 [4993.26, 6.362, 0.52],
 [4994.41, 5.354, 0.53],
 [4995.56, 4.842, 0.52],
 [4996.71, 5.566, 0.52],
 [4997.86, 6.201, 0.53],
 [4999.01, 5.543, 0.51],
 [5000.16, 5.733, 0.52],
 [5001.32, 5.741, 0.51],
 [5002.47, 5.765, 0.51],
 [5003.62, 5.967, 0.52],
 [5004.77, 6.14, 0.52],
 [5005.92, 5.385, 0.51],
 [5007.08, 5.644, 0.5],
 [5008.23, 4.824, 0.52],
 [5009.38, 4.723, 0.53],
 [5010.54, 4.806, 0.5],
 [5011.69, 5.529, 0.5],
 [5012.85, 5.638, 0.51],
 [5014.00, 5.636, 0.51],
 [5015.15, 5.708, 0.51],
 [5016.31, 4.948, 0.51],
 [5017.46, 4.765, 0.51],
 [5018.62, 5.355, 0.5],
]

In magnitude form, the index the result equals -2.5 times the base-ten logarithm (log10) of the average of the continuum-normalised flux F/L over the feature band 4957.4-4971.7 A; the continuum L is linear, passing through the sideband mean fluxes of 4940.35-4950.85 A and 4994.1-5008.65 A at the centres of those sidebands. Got 0.03 mag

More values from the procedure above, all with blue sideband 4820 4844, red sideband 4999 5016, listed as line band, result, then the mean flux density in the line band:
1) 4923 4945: -0.019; 5.53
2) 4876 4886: 0.022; 5.29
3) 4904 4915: -0.027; 5.55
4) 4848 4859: 0.027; 5.23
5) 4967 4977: 0.046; 5.25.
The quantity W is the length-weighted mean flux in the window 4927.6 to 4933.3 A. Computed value 5.67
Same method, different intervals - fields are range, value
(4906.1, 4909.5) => 5.31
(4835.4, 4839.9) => 5.42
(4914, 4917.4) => 5.36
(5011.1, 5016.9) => 5.49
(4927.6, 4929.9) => 5.33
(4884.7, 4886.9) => 5.2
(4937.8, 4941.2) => 5.4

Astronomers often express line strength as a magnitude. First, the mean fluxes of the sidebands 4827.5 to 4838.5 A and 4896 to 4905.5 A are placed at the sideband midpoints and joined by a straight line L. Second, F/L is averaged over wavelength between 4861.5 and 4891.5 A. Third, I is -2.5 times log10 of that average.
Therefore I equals 0.07 mag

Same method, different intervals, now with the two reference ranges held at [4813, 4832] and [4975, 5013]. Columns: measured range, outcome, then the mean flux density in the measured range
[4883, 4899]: 0.052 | 5.23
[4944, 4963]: -0.003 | 5.52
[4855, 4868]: 0.254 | 4.33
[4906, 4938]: -0.012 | 5.55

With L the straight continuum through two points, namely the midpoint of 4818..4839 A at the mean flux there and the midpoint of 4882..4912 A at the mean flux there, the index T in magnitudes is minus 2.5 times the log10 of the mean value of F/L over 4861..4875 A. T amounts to 0.12 mag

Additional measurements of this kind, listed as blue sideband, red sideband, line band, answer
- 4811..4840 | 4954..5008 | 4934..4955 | -0.02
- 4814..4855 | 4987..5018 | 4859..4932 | 0.05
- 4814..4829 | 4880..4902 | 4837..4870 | 0.09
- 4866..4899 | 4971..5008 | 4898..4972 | -0.02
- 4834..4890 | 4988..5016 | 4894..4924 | -0.04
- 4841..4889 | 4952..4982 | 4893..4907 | -0.05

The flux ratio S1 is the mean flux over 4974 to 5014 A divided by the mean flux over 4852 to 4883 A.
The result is 1.1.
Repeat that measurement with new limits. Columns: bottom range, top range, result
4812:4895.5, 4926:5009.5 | 1.06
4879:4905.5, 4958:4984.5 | 1.00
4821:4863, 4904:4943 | 1.07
